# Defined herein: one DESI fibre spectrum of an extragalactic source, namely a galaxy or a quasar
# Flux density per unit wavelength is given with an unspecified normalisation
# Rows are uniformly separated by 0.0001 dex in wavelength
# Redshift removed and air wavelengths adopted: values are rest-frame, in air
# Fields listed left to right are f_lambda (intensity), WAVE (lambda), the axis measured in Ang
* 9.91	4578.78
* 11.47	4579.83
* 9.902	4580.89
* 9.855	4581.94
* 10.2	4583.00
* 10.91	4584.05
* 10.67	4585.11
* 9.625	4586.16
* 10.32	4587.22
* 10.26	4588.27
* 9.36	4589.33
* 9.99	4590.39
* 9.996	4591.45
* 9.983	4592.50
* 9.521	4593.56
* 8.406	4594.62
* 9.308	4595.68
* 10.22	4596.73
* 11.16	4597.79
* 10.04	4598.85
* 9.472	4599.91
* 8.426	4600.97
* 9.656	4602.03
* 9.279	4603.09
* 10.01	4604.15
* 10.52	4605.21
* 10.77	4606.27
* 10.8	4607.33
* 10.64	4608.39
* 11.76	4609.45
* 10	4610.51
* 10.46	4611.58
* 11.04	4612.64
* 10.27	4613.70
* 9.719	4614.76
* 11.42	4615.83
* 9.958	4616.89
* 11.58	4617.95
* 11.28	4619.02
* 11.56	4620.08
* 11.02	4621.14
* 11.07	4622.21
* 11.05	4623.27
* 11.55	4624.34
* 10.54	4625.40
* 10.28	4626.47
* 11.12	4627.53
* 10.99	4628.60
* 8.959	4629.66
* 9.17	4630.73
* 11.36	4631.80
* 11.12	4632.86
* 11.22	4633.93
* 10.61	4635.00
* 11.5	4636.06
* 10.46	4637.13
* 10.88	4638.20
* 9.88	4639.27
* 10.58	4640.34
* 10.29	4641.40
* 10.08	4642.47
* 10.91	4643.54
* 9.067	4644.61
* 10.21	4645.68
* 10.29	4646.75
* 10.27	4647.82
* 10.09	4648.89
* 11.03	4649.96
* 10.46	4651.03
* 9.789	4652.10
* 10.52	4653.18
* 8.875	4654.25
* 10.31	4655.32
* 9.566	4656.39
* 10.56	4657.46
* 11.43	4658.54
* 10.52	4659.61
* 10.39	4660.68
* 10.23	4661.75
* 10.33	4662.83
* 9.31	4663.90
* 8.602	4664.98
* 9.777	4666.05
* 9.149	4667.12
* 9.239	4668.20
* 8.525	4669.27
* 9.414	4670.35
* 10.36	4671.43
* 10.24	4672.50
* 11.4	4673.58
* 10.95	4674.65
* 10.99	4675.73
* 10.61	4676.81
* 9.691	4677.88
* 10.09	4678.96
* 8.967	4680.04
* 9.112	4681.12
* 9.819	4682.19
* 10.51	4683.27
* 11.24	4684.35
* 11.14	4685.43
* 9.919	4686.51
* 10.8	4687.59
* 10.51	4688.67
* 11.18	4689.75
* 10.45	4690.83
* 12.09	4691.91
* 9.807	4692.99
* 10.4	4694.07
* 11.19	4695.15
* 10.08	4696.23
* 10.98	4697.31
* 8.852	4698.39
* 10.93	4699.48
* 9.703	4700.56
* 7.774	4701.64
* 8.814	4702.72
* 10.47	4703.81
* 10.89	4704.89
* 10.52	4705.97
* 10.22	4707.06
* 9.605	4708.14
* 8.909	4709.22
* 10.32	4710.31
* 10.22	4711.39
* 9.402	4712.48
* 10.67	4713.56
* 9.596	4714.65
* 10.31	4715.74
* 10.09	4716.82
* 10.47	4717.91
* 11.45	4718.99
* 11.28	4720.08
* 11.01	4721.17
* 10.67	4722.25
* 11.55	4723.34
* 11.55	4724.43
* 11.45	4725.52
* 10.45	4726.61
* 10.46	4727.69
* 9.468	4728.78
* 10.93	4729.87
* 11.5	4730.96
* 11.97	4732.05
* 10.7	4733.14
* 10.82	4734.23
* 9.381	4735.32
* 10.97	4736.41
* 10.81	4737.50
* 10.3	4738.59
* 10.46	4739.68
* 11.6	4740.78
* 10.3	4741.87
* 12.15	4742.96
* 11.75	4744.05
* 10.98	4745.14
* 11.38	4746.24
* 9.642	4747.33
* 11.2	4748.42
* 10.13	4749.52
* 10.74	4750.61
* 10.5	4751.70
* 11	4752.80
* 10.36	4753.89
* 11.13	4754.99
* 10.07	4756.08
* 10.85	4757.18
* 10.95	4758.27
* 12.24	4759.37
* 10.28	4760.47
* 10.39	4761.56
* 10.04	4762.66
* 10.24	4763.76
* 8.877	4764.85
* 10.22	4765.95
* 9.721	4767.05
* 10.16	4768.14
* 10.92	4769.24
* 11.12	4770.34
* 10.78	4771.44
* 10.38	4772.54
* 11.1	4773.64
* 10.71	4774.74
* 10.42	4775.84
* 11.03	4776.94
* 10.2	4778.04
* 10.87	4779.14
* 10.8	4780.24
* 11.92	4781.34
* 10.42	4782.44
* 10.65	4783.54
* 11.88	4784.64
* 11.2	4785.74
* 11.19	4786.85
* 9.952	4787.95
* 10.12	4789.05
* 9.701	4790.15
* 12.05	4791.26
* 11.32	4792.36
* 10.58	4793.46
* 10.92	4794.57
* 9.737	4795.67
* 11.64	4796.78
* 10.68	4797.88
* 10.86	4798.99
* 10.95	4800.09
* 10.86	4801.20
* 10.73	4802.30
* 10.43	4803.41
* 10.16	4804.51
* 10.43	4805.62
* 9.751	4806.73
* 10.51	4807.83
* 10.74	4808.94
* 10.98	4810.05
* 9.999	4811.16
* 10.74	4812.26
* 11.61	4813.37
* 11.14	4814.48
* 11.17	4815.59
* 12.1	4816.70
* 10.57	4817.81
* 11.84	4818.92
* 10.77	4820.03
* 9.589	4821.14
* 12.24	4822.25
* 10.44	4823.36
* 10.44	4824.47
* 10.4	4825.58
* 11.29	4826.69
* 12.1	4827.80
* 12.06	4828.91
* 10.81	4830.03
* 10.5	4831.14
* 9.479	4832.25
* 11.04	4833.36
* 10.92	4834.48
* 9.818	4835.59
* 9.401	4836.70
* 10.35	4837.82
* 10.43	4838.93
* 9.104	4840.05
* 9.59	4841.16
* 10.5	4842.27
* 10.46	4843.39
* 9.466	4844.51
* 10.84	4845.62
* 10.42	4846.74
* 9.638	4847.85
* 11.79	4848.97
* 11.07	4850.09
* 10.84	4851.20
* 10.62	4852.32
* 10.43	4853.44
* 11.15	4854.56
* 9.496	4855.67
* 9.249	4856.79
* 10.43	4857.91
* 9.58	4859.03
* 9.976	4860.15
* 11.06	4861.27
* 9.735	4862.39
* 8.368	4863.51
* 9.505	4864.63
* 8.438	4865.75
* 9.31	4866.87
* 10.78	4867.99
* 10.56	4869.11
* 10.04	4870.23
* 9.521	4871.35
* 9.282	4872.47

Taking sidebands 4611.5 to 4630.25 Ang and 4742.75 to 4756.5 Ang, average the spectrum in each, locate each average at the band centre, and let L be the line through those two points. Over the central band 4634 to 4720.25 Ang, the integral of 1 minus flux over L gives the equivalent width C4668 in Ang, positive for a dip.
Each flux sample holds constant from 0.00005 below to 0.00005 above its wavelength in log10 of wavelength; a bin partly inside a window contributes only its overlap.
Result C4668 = 4.75 Ang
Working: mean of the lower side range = 10.8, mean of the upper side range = 10.8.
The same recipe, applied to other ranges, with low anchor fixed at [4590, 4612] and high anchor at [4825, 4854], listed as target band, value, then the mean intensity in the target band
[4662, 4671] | 0.72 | 9.33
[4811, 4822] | -0.59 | 11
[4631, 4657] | -0.70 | 10.4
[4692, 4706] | 0.19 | 10.1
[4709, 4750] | -1.68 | 10.7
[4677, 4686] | 0.08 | 10.1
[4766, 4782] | -0.51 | 10.7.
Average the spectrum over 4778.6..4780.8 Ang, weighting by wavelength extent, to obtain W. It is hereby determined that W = 10.8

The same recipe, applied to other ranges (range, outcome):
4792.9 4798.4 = 10.7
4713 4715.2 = 10.1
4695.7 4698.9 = 9.99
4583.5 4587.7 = 10.4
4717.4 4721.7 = 11.1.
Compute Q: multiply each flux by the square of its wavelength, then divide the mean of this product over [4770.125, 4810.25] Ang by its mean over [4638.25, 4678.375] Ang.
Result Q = 1.12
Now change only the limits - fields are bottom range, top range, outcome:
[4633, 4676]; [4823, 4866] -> 1.09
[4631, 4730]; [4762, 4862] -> 1.09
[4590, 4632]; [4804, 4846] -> 1.12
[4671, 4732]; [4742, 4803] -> 1.06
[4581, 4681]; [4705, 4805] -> 1.10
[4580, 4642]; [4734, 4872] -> 1.10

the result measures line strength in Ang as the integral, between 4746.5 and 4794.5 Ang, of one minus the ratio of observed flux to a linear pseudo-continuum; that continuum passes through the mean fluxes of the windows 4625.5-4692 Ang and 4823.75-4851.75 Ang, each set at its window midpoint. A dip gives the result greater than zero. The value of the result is -1.10 Ang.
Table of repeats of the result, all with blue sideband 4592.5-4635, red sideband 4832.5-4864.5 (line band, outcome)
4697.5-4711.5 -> 0.7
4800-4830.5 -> -2.0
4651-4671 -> 1.1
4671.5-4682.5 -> 0.2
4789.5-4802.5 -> -0.8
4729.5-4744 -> -0.9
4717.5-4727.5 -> -0.7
